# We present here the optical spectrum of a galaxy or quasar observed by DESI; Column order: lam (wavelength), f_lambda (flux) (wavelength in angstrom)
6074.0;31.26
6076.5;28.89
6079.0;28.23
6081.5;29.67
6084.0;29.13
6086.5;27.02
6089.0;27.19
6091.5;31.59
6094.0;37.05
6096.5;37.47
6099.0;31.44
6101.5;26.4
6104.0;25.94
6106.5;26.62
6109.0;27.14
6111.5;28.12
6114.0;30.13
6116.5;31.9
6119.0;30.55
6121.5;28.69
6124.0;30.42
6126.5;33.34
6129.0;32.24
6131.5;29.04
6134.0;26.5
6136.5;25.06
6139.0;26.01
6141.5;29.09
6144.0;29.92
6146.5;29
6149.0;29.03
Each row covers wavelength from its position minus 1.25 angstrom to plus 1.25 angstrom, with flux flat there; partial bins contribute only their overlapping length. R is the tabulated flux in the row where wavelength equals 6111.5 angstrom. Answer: 28.12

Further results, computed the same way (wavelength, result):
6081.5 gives 29.67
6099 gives 31.44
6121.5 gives 28.69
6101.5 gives 26.4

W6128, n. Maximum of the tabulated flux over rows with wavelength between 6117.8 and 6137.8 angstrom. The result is 33.34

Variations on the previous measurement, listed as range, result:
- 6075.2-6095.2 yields 37.05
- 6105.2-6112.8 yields 28.12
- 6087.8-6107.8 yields 37.47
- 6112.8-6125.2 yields 31.9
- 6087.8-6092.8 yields 31.59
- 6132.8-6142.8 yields 29.09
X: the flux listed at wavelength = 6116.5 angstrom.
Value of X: 31.9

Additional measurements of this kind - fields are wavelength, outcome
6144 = 29.92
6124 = 30.42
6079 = 28.23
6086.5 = 27.02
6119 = 30.55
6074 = 31.26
